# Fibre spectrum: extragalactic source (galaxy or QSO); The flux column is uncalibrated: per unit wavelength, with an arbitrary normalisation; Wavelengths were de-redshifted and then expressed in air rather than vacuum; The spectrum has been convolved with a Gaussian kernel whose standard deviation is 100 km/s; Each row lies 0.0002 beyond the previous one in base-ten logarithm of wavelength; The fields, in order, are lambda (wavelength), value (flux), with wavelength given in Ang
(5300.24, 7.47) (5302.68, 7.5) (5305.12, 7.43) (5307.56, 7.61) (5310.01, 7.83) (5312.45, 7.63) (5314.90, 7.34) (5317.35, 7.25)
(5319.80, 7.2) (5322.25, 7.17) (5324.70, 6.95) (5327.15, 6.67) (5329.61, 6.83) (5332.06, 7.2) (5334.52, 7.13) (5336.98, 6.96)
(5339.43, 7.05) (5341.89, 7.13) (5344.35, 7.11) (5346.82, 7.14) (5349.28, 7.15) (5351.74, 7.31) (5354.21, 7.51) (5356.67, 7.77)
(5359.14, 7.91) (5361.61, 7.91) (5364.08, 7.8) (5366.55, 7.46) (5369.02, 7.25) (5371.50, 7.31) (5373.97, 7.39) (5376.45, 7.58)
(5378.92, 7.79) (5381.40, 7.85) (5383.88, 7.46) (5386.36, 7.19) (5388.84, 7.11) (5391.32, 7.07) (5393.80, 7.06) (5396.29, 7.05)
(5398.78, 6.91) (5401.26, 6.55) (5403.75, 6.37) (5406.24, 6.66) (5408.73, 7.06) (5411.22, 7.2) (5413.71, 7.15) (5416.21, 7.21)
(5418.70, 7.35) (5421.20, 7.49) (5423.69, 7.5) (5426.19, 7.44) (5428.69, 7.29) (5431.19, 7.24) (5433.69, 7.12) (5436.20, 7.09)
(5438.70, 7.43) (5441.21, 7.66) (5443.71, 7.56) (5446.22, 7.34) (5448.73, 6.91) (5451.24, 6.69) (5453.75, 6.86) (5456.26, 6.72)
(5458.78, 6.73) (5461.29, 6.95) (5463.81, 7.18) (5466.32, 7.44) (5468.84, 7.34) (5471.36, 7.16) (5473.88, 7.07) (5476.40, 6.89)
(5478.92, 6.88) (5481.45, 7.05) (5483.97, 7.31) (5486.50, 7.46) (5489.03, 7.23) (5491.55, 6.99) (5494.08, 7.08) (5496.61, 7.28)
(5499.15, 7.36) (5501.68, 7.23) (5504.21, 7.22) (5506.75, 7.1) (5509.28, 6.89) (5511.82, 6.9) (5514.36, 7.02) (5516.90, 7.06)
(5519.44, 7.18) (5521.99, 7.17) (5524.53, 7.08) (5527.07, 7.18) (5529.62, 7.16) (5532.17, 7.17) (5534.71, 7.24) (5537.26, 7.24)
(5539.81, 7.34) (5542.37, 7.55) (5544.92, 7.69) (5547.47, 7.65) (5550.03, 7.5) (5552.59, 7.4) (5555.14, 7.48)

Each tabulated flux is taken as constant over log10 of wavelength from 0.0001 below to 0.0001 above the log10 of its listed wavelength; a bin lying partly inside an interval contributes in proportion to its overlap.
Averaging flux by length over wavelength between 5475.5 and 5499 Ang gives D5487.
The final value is 7.14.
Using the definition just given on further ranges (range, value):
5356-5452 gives 7.29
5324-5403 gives 7.26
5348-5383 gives 7.57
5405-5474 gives 7.17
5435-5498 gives 7.13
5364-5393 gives 7.42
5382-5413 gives 7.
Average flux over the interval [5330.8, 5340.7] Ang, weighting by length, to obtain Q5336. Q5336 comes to 7.09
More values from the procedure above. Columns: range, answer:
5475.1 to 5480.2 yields 6.88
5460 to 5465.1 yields 7.07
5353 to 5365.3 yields 7.78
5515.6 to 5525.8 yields 7.12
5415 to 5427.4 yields 7.4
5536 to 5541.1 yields 7.28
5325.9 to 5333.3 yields 6.9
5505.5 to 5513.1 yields 6.97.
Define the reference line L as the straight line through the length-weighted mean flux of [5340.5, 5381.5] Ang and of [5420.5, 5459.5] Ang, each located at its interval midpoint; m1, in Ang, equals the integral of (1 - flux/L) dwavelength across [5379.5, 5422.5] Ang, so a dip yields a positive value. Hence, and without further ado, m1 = 1.3 Ang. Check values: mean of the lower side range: 7.48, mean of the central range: 7.11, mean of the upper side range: 7.19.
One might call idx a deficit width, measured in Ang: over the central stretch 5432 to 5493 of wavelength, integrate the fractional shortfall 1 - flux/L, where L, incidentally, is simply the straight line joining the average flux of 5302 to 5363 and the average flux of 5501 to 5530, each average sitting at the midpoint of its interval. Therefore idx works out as 0.24 Ang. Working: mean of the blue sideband 7.31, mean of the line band 7.13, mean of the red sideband 7.09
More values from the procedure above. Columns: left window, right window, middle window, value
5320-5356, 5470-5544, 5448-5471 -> 0.5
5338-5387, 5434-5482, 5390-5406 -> 1.1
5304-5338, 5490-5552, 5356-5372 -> -0.9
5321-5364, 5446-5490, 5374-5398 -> -0.5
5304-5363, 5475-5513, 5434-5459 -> 0.2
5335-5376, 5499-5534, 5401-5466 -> 1.2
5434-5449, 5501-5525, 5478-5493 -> 0.0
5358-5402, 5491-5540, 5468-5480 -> 0.3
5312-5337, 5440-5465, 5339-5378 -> -1.9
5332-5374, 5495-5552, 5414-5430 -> -0.1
